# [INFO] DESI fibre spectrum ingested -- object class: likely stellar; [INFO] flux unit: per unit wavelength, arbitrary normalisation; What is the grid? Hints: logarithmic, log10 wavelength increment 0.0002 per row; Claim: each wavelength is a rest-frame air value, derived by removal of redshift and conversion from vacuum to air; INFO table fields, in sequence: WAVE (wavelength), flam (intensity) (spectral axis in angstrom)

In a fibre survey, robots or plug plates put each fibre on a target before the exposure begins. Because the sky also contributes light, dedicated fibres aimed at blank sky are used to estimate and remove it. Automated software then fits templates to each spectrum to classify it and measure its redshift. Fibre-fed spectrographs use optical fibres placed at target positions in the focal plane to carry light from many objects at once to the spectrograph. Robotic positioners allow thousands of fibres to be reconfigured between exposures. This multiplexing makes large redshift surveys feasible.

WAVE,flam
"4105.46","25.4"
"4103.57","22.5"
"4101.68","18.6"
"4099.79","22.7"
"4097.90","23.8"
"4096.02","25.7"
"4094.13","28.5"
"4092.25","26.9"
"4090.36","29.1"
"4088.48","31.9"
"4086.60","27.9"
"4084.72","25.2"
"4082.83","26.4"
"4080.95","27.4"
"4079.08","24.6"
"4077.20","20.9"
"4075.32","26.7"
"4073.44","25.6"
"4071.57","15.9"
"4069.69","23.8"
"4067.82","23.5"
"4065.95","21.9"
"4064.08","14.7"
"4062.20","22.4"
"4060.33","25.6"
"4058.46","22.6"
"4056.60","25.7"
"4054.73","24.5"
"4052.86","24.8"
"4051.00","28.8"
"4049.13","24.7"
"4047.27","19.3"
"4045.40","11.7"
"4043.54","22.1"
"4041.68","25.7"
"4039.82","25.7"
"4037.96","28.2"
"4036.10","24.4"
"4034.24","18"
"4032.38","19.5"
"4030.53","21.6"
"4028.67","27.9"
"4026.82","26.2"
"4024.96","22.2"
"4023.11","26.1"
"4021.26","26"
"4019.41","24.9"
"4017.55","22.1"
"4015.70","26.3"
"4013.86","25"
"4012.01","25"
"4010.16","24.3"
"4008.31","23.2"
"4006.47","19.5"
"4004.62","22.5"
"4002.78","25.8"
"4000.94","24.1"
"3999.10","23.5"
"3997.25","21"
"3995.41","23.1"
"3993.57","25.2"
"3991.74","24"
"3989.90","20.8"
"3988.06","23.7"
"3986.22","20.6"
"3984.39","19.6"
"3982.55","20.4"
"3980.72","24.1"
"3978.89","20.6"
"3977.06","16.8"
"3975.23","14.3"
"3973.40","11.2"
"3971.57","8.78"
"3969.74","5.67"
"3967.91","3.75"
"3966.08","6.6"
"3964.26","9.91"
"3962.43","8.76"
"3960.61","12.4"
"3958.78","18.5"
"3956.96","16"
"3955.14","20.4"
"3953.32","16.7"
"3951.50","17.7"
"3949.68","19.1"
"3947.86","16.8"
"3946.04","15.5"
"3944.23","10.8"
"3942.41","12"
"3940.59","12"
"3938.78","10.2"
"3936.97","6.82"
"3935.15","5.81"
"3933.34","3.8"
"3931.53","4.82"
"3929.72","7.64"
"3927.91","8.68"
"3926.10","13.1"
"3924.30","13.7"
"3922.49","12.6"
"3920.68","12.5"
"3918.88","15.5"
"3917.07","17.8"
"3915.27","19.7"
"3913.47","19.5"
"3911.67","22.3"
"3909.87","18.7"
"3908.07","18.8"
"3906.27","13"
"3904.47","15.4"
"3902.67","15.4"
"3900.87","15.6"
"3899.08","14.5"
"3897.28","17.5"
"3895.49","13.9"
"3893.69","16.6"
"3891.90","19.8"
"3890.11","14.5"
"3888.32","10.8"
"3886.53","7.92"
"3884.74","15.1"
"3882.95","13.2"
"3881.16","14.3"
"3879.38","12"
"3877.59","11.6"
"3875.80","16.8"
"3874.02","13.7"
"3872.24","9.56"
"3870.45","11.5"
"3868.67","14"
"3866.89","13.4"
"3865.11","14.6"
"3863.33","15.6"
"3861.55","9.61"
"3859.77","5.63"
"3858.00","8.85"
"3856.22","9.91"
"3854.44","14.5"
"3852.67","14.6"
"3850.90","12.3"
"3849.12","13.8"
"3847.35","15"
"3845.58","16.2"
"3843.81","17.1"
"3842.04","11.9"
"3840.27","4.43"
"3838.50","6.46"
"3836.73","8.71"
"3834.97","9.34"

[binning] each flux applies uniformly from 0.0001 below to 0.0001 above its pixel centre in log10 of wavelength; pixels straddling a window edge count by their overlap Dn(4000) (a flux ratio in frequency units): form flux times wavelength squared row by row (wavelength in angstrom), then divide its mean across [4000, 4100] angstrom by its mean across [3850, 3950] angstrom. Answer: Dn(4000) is 1.96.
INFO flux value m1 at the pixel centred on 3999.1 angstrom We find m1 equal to 23.5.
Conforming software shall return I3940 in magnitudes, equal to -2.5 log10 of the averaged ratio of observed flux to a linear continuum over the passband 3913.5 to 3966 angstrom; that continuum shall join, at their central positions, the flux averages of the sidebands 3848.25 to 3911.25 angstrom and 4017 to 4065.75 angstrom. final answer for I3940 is 0.32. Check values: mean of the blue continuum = 13.7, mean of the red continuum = 23.3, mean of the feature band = 12.8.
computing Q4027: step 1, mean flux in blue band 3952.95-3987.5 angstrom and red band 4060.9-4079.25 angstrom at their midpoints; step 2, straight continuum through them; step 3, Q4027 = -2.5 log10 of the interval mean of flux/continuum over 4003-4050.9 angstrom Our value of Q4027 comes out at -0.25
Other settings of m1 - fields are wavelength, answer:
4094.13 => 28.5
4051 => 28.8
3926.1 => 13.1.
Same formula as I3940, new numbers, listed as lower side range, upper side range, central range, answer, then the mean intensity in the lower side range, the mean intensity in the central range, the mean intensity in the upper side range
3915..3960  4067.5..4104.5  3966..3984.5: 0.17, 13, 13.9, 24.9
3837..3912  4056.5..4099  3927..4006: 0.22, 13.5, 15.4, 24.6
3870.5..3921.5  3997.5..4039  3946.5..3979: 0.42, 15.2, 13.4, 23.9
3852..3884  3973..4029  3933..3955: 0.40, 12.4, 12.8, 22.6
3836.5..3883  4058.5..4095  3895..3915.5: -0.15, 12.2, 17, 24.6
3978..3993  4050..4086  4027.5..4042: -0.04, 21.8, 23.8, 23.8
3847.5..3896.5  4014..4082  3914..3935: 0.33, 12.9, 11.7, 23.4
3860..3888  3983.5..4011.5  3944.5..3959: 0.11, 12.6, 17.3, 22.8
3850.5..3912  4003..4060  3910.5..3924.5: -0.05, 13.8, 16.9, 23.7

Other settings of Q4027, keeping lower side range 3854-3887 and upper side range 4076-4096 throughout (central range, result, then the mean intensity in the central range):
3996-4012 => -0.09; 23.1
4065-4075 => 0.15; 22.4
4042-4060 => 0.07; 22.9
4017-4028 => -0.10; 24.7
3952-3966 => 0.26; 14.3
